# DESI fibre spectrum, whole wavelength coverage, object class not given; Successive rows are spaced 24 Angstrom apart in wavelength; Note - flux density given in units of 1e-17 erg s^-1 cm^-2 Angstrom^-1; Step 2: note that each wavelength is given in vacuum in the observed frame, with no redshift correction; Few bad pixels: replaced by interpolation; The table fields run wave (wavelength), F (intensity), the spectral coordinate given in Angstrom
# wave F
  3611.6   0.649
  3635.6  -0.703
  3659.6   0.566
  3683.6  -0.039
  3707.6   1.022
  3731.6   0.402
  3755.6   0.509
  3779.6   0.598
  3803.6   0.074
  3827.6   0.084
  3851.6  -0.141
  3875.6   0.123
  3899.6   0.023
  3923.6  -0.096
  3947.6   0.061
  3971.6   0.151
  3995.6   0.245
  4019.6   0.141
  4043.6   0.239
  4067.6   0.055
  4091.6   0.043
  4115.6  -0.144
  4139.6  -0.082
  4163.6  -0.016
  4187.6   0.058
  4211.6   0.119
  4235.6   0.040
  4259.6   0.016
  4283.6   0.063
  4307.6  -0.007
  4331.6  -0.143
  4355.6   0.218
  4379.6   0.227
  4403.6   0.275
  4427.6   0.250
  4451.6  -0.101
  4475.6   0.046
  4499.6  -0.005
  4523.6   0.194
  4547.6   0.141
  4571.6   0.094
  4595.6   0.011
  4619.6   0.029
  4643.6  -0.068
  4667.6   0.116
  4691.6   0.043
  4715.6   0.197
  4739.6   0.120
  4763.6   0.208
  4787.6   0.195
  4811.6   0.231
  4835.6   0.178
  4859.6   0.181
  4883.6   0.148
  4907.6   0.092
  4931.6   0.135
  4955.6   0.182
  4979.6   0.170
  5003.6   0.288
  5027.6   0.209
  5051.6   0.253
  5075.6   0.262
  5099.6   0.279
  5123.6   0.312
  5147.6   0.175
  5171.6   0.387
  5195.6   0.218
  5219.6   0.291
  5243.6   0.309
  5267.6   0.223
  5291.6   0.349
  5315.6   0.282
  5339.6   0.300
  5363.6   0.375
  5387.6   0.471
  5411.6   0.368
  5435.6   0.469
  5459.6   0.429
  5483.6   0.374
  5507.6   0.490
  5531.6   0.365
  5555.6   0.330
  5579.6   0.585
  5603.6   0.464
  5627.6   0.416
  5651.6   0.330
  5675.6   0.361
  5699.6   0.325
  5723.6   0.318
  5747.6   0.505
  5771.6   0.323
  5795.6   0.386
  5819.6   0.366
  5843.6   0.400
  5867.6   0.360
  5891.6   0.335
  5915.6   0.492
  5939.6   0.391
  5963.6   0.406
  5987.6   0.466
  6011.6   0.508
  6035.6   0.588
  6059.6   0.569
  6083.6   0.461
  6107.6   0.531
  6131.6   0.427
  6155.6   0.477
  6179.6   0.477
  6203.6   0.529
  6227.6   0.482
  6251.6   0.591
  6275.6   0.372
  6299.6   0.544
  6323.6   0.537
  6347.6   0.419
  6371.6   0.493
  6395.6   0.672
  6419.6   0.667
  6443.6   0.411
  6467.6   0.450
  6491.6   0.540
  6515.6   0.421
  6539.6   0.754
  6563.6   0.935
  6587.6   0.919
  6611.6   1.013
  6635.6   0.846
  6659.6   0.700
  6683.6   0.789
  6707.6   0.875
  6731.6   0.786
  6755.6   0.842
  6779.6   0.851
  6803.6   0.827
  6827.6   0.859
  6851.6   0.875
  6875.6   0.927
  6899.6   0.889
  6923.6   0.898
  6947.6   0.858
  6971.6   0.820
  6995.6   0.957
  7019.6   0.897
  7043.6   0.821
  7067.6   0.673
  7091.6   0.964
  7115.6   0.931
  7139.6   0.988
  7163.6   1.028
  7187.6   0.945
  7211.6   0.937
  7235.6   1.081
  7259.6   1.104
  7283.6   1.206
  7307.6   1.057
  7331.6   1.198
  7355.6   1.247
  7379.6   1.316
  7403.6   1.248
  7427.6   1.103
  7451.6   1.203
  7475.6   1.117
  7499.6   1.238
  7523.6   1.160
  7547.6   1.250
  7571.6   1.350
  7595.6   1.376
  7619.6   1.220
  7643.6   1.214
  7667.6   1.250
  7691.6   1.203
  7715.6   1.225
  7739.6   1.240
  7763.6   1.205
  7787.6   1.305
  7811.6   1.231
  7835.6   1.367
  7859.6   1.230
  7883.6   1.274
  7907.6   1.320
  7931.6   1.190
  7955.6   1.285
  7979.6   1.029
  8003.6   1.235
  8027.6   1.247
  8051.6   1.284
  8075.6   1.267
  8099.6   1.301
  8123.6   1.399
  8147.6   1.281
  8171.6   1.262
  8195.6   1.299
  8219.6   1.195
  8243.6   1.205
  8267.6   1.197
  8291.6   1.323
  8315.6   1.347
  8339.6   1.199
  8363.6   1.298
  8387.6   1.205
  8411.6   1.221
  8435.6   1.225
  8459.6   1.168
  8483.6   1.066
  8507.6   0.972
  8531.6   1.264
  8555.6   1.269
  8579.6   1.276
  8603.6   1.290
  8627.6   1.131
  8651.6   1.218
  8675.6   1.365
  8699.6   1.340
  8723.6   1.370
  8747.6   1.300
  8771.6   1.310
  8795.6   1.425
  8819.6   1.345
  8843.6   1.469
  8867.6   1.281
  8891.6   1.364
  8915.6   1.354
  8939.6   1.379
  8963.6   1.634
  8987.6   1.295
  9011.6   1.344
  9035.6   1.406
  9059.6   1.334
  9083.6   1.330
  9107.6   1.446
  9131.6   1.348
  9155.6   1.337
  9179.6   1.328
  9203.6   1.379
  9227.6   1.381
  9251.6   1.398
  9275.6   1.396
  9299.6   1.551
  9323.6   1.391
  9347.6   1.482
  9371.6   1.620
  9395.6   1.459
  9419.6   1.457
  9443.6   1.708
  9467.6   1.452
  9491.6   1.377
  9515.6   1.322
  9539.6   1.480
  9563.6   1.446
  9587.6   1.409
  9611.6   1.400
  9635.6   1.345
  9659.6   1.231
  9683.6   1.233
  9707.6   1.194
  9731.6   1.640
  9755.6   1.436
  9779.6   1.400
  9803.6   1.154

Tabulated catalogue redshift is 0.640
